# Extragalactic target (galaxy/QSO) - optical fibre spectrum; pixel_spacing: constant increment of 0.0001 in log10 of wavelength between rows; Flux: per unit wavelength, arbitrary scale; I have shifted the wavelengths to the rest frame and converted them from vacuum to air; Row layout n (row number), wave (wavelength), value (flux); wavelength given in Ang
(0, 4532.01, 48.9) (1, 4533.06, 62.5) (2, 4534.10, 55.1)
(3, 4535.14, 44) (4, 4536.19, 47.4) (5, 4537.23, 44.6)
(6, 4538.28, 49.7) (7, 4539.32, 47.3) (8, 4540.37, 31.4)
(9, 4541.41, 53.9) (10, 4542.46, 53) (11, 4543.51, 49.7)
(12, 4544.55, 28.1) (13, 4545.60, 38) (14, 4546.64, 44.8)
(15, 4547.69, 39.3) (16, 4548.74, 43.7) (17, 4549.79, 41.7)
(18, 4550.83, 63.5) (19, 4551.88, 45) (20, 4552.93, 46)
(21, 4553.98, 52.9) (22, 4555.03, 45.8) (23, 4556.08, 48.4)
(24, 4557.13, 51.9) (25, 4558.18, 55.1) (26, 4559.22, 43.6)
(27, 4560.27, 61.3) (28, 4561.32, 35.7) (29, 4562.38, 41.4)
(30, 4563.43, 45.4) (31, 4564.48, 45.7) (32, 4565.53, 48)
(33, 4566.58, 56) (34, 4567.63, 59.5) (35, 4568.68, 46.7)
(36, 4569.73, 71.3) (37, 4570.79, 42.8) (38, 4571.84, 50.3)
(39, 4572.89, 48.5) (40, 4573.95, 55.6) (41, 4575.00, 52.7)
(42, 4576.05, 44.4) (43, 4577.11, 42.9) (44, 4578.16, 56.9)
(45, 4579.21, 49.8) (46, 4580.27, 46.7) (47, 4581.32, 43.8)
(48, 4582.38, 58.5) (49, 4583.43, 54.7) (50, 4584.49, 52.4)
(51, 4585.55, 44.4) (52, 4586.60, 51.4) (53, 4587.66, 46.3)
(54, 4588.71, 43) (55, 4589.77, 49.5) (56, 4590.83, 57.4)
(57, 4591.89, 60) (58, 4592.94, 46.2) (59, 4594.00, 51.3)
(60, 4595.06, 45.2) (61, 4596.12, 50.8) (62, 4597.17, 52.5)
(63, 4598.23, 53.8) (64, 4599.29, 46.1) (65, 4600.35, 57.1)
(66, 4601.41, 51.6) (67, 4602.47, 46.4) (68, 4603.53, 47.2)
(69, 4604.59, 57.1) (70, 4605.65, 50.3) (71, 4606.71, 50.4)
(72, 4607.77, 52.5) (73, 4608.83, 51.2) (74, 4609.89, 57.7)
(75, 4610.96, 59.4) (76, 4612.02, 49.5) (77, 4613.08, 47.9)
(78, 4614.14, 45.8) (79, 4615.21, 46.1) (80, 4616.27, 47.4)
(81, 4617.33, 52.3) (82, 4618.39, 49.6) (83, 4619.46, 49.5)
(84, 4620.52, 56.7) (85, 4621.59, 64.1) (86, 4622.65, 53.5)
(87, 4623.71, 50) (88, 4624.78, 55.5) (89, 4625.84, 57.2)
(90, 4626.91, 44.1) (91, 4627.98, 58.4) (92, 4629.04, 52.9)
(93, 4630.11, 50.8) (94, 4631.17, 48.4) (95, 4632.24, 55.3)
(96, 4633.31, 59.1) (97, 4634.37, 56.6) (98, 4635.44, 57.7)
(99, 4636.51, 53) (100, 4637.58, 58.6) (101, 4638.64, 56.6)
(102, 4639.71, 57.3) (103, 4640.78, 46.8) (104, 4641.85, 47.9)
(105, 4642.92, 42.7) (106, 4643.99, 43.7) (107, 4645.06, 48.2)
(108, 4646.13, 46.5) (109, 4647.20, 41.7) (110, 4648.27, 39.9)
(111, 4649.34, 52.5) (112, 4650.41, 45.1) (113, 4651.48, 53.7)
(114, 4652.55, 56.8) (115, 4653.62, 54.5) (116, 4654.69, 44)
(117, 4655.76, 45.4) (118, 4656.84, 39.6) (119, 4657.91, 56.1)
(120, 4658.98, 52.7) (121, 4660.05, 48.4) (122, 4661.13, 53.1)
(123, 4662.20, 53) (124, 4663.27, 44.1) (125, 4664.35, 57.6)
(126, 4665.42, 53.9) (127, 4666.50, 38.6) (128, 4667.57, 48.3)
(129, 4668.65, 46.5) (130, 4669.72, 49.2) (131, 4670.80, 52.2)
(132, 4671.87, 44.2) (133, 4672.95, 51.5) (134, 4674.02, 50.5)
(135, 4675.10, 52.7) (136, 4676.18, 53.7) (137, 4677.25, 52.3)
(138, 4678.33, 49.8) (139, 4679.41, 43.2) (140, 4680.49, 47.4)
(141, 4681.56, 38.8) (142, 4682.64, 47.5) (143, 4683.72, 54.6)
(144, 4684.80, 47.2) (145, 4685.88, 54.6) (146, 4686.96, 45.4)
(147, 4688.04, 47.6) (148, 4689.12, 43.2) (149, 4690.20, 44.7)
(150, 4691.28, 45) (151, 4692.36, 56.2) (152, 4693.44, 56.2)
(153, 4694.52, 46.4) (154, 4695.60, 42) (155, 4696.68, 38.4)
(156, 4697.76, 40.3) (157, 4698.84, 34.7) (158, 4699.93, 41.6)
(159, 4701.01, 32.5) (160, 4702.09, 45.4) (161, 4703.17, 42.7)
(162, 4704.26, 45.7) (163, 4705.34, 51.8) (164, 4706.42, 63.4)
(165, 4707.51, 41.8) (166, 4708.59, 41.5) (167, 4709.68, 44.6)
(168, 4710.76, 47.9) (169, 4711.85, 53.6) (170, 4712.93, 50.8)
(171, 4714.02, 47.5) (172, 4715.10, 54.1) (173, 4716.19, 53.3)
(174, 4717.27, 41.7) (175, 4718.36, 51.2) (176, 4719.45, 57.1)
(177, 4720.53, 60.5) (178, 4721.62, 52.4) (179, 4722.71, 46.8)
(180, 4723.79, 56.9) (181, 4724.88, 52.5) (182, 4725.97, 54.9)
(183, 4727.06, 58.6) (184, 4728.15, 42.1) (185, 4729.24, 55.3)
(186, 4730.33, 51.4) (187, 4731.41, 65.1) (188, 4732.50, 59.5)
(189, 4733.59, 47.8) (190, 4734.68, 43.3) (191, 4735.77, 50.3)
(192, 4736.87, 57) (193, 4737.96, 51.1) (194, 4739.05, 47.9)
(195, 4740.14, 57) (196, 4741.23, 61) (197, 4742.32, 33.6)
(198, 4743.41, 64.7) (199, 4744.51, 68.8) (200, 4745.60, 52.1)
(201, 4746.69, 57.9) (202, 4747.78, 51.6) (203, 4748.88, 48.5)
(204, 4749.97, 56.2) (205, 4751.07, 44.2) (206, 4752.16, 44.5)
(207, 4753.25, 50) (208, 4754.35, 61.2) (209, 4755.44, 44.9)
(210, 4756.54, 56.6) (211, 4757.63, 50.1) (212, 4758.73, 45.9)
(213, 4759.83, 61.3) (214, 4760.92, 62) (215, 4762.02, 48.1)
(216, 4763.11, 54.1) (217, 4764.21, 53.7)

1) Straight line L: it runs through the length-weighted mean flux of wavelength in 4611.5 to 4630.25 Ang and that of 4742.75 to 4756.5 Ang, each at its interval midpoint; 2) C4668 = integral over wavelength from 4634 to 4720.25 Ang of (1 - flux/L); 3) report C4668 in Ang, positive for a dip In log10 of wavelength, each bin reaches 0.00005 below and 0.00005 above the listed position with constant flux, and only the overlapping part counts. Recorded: 6.7 Ang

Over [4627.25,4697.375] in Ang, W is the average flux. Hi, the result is 49.5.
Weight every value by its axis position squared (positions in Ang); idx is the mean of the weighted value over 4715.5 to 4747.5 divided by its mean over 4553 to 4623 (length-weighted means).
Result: 1.1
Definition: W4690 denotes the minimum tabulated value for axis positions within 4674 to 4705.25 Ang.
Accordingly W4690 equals 32.5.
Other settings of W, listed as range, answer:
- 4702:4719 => 48.7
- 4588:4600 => 50.6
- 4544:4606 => 49.3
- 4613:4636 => 52.8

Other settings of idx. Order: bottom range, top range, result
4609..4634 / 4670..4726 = 0.95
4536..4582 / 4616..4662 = 1.11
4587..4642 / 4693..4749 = 1.01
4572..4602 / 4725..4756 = 1.12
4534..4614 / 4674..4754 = 1.07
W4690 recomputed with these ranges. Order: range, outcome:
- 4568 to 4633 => 42.8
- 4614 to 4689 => 38.6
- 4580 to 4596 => 43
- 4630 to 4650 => 39.9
